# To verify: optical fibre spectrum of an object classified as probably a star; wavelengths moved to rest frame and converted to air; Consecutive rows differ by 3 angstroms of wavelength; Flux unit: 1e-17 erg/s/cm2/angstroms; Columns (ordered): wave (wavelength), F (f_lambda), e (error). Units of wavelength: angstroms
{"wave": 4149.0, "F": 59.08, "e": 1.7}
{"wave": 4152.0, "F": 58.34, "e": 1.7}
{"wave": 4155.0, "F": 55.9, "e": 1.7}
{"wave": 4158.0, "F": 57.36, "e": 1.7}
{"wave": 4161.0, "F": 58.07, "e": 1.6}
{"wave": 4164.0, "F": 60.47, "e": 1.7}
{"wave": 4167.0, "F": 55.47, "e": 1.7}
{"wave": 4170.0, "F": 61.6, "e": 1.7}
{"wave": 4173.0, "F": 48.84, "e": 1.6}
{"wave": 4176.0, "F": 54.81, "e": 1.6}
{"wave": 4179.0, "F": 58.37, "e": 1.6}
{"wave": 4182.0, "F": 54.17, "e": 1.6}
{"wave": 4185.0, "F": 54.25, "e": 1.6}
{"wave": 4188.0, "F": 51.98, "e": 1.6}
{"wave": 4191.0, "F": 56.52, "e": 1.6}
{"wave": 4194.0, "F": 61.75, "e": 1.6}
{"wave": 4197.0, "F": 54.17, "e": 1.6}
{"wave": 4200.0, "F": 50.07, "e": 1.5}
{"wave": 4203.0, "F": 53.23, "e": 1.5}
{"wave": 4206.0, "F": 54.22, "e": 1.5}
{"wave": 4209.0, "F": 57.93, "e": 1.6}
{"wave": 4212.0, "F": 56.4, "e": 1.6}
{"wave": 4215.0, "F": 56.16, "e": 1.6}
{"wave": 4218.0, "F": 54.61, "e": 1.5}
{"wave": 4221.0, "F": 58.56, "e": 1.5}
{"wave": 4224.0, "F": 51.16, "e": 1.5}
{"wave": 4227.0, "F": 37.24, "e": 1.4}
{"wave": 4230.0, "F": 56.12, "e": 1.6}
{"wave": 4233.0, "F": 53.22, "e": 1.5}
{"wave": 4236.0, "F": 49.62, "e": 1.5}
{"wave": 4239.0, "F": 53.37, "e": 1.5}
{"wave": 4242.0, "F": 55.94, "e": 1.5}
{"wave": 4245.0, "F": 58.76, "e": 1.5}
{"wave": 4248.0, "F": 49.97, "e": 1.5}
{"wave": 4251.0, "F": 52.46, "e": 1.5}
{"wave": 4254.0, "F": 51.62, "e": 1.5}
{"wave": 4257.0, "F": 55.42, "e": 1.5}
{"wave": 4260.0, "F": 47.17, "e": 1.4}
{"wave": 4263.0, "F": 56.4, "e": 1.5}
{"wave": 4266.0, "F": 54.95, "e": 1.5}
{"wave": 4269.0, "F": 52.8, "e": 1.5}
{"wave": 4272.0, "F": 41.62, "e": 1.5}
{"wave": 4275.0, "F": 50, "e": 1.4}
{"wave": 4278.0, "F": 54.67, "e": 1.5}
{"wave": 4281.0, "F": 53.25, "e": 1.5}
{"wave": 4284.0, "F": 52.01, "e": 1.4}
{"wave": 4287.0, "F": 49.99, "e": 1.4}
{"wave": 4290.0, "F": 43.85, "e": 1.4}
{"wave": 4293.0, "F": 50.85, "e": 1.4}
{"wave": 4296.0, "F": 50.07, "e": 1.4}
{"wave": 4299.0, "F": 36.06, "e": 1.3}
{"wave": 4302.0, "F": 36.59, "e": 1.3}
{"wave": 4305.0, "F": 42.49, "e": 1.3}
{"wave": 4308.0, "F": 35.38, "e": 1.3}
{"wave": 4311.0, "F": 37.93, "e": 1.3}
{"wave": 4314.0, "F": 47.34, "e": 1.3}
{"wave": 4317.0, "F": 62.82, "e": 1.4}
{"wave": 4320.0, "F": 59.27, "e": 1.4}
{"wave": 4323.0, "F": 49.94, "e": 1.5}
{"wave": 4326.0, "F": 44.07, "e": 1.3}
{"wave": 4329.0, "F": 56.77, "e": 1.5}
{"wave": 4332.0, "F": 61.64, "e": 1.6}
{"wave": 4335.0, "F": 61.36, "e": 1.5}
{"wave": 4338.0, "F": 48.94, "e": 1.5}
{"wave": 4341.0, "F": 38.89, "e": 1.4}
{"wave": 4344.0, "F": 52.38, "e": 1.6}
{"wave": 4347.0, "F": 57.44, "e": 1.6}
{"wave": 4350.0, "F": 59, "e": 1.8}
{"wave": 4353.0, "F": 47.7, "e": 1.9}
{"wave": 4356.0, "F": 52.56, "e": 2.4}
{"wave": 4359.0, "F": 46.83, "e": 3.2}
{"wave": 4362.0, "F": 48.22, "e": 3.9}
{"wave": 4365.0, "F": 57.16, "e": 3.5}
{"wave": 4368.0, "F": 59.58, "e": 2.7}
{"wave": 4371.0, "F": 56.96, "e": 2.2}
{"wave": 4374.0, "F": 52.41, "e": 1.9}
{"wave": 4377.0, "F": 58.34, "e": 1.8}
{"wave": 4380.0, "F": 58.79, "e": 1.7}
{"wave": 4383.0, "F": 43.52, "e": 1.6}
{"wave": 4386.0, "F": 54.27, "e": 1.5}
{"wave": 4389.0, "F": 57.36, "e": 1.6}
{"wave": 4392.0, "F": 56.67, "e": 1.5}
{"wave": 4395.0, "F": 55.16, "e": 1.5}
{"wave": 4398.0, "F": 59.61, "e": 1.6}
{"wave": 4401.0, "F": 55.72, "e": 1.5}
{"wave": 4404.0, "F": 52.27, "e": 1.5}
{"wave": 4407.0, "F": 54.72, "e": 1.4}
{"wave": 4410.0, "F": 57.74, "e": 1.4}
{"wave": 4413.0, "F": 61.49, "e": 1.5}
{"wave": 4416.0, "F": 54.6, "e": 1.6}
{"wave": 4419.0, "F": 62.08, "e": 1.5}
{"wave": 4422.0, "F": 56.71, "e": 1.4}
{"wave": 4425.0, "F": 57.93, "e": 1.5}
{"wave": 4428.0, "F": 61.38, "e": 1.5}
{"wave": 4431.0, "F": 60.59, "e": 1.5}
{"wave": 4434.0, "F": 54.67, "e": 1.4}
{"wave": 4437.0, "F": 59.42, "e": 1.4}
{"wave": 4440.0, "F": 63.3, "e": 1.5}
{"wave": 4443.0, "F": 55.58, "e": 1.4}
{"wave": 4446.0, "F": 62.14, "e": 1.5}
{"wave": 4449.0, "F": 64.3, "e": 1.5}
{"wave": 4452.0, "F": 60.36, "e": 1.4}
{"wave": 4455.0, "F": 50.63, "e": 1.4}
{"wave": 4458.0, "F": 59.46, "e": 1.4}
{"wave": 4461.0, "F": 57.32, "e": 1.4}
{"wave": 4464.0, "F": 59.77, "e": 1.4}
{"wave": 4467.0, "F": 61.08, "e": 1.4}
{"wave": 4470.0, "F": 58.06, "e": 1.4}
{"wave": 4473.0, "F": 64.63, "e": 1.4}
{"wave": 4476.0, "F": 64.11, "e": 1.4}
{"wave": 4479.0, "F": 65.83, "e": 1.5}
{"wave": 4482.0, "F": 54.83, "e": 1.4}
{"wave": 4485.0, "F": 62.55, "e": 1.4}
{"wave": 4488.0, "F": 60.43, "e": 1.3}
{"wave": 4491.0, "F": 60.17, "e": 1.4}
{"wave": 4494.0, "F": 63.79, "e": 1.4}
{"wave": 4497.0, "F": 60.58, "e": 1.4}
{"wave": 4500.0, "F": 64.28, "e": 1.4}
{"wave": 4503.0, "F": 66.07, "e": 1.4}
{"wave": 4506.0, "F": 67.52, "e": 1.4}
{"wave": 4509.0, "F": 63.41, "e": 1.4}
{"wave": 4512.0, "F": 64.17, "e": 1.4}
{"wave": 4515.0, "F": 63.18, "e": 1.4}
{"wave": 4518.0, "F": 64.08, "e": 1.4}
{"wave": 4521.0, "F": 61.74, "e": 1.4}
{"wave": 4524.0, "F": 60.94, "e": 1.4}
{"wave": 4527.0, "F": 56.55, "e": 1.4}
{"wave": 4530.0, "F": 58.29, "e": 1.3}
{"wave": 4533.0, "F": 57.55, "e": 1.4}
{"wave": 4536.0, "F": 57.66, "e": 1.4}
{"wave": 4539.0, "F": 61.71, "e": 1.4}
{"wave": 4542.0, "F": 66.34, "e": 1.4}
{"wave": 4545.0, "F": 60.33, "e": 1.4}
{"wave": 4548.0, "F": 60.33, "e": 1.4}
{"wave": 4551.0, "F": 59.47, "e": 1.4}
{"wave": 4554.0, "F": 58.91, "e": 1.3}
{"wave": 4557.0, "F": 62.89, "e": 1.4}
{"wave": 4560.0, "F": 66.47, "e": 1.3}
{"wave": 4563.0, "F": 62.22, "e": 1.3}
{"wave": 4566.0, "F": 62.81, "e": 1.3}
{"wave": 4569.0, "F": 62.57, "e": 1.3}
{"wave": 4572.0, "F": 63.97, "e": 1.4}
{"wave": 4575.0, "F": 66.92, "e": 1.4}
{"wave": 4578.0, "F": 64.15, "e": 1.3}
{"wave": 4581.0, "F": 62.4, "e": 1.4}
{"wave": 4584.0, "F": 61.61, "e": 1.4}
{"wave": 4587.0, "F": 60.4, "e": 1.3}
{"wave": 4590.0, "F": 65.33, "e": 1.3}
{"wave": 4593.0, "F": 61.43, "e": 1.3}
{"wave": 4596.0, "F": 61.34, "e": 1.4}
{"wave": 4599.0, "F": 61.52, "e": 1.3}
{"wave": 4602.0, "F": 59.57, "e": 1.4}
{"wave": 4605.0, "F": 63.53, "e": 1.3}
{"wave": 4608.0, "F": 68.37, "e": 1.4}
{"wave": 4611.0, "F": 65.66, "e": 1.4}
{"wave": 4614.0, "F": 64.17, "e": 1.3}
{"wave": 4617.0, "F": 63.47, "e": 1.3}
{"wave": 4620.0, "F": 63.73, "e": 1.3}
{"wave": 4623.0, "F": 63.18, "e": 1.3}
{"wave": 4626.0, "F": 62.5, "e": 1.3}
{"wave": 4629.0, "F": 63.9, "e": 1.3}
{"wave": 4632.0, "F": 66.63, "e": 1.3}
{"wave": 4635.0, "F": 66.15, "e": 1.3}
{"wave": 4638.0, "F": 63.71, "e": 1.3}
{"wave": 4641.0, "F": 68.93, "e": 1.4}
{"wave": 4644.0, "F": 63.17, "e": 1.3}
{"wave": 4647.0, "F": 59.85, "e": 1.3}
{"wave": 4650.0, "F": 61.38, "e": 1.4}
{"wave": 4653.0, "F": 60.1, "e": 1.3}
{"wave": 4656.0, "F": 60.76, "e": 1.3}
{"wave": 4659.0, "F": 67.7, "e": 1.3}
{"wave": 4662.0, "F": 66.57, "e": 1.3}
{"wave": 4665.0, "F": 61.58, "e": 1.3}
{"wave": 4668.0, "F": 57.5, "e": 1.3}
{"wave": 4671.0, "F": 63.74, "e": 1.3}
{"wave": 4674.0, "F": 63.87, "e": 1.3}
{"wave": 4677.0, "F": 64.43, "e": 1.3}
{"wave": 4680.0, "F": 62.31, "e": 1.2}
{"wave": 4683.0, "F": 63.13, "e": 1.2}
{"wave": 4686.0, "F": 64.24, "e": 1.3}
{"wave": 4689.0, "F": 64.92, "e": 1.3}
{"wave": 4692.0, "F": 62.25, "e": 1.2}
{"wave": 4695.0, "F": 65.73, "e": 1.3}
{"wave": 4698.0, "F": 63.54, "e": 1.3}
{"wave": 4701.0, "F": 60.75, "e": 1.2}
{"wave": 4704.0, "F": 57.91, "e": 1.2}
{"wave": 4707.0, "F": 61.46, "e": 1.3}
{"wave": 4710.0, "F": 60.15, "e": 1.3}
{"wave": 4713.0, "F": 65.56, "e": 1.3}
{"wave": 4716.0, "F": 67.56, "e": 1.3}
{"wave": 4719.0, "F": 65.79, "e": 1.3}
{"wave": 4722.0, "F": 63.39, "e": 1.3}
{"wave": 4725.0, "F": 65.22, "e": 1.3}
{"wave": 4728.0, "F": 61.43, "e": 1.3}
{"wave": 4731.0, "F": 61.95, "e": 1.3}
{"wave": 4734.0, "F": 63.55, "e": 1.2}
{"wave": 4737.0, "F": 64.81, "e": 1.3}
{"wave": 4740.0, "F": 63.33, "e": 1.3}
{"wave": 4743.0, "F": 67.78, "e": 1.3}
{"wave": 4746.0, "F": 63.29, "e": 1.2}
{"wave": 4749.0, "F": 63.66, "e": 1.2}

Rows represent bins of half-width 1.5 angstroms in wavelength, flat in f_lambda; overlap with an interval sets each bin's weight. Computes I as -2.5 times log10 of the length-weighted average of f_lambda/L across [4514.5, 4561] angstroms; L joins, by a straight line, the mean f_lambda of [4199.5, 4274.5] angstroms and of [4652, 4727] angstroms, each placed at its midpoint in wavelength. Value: -0.02 mag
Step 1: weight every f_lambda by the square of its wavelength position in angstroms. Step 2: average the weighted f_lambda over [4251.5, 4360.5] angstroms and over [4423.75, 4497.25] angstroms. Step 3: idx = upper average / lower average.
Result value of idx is 1.3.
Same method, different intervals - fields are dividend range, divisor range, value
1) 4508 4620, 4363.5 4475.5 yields 1.15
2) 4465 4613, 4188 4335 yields 1.37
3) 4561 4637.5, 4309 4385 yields 1.35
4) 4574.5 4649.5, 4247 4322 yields 1.50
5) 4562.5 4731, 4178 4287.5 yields 1.43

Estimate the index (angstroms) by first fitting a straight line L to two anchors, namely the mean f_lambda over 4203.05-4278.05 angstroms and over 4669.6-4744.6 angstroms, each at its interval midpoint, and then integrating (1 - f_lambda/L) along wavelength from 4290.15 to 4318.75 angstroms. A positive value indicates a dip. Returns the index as 5.1 angstroms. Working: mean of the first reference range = 52.8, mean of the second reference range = 63.6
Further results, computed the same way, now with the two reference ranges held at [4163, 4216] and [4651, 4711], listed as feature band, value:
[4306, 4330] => 3.6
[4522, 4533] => 0.3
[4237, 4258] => 1.0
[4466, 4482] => -0.6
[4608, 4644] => -1.7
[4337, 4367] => 3.5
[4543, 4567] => -0.4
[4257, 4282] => 2.3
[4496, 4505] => -0.6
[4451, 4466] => 0.5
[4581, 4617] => -0.9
